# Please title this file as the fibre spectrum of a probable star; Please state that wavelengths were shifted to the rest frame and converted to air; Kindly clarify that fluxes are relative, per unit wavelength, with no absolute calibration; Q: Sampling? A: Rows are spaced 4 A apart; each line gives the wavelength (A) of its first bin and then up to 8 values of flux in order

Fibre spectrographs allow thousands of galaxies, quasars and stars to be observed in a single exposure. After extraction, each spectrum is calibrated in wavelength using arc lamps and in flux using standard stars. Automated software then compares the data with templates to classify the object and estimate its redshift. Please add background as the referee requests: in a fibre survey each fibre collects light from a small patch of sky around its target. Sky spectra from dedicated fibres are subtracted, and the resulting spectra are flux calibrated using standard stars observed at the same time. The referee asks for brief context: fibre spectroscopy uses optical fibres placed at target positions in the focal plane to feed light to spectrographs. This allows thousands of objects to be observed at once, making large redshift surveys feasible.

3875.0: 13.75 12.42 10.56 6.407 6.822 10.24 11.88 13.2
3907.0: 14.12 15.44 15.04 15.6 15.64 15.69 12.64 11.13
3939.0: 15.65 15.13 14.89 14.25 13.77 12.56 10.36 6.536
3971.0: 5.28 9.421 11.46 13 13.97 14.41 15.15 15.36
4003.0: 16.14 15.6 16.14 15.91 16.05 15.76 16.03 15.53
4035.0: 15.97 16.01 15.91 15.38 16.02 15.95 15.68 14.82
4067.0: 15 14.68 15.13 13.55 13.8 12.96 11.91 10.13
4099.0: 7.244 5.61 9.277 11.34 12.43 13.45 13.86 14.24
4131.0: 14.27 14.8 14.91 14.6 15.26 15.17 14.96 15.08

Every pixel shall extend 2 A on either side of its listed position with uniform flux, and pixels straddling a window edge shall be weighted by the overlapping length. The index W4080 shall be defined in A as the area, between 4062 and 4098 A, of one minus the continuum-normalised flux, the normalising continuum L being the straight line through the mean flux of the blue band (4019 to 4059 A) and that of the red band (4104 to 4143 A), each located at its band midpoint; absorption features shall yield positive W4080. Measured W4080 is 2.9 A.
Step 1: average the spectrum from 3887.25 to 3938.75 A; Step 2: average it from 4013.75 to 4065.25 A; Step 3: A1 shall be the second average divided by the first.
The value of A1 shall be 1.21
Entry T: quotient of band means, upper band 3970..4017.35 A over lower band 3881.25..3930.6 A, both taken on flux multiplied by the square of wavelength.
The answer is 1.14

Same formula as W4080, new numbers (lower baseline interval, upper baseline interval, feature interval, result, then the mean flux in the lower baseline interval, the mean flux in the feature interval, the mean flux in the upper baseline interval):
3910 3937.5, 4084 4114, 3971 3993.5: 1.8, 14.4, 11.9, 10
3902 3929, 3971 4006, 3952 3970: 4.2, 15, 10.7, 13.2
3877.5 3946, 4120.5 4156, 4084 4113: 8.9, 12.8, 9.92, 14.6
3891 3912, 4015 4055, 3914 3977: 3.1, 12.3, 12.7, 15.9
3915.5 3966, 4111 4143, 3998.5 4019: -3.0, 13.8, 15.9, 13.9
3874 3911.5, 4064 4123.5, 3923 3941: -4.1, 11.3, 14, 12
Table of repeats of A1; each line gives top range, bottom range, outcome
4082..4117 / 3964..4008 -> 0.85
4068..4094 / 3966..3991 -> 1.30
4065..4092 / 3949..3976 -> 1.35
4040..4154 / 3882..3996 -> 1.09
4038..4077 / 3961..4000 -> 1.36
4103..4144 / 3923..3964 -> 0.94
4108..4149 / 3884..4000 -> 1.10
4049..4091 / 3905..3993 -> 1.12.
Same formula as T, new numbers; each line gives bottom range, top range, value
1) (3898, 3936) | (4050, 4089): 1.12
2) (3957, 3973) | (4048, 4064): 1.89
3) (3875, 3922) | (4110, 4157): 1.31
